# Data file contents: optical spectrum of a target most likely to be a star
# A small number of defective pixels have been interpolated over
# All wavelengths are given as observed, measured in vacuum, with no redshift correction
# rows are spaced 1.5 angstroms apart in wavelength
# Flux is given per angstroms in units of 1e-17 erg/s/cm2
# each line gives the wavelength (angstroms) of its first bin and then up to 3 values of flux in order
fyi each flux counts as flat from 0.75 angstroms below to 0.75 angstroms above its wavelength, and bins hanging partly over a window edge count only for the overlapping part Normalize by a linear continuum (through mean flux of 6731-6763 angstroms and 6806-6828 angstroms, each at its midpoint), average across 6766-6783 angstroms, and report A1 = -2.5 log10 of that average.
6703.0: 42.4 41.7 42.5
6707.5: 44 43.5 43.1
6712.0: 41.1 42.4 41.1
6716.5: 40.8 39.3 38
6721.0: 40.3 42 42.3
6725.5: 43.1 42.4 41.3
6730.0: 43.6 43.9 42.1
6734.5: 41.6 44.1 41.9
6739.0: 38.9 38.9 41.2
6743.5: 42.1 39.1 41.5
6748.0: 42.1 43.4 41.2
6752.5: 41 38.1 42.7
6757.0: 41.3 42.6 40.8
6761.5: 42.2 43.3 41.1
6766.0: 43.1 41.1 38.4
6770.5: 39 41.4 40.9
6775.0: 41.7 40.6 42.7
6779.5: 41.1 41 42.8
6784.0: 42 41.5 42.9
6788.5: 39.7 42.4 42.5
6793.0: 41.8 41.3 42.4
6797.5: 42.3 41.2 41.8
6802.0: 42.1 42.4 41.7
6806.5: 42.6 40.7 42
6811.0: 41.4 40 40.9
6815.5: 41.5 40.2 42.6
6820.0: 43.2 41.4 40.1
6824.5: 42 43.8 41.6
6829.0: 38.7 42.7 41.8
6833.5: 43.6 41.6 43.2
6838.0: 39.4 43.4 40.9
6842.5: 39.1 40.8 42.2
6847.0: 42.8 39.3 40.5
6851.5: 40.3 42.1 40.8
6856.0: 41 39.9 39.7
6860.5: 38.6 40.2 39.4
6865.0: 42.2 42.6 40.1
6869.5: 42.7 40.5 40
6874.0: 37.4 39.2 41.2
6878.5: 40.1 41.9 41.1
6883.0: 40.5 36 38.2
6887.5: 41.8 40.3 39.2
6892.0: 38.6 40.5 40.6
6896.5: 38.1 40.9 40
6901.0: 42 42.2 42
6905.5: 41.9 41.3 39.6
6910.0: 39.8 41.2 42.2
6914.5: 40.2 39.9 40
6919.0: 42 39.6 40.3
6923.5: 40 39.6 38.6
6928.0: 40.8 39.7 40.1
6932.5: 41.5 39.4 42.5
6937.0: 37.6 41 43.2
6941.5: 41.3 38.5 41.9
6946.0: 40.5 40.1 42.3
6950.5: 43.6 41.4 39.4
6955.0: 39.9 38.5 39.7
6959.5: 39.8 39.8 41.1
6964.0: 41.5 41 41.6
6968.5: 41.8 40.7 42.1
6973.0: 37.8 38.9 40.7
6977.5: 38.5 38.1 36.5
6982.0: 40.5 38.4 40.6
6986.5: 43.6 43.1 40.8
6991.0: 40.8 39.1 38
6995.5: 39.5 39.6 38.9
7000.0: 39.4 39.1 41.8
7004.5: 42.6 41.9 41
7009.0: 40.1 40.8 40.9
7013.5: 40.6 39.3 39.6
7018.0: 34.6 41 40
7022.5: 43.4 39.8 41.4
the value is 0.01 mag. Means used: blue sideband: 41.5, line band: 41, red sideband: 41.6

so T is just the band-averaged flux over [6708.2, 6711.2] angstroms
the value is 43.3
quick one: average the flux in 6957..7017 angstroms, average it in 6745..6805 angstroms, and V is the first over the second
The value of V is 0.97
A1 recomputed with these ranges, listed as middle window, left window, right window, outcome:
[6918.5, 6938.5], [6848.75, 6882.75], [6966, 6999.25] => 0.00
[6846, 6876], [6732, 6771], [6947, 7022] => 0.01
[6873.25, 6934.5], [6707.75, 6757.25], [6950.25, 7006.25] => 0.01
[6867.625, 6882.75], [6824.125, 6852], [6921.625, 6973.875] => 0.02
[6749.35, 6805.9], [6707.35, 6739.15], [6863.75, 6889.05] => -0.01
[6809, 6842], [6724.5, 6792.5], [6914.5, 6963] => -0.01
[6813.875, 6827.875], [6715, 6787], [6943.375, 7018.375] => -0.02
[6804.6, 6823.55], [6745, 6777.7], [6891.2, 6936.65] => -0.01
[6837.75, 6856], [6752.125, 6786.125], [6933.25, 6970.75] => 0.00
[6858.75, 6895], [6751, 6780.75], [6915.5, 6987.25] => 0.02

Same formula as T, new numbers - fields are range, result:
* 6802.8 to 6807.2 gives 42.2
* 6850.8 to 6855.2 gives 41.1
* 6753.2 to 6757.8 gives 40.7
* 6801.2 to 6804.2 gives 42.2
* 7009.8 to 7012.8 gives 40.8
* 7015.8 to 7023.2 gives 39.7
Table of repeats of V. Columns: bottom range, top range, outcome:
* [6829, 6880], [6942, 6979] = 0.99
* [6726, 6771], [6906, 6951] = 0.98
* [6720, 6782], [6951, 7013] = 0.97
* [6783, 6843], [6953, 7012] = 0.96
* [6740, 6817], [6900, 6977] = 0.98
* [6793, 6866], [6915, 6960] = 0.98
